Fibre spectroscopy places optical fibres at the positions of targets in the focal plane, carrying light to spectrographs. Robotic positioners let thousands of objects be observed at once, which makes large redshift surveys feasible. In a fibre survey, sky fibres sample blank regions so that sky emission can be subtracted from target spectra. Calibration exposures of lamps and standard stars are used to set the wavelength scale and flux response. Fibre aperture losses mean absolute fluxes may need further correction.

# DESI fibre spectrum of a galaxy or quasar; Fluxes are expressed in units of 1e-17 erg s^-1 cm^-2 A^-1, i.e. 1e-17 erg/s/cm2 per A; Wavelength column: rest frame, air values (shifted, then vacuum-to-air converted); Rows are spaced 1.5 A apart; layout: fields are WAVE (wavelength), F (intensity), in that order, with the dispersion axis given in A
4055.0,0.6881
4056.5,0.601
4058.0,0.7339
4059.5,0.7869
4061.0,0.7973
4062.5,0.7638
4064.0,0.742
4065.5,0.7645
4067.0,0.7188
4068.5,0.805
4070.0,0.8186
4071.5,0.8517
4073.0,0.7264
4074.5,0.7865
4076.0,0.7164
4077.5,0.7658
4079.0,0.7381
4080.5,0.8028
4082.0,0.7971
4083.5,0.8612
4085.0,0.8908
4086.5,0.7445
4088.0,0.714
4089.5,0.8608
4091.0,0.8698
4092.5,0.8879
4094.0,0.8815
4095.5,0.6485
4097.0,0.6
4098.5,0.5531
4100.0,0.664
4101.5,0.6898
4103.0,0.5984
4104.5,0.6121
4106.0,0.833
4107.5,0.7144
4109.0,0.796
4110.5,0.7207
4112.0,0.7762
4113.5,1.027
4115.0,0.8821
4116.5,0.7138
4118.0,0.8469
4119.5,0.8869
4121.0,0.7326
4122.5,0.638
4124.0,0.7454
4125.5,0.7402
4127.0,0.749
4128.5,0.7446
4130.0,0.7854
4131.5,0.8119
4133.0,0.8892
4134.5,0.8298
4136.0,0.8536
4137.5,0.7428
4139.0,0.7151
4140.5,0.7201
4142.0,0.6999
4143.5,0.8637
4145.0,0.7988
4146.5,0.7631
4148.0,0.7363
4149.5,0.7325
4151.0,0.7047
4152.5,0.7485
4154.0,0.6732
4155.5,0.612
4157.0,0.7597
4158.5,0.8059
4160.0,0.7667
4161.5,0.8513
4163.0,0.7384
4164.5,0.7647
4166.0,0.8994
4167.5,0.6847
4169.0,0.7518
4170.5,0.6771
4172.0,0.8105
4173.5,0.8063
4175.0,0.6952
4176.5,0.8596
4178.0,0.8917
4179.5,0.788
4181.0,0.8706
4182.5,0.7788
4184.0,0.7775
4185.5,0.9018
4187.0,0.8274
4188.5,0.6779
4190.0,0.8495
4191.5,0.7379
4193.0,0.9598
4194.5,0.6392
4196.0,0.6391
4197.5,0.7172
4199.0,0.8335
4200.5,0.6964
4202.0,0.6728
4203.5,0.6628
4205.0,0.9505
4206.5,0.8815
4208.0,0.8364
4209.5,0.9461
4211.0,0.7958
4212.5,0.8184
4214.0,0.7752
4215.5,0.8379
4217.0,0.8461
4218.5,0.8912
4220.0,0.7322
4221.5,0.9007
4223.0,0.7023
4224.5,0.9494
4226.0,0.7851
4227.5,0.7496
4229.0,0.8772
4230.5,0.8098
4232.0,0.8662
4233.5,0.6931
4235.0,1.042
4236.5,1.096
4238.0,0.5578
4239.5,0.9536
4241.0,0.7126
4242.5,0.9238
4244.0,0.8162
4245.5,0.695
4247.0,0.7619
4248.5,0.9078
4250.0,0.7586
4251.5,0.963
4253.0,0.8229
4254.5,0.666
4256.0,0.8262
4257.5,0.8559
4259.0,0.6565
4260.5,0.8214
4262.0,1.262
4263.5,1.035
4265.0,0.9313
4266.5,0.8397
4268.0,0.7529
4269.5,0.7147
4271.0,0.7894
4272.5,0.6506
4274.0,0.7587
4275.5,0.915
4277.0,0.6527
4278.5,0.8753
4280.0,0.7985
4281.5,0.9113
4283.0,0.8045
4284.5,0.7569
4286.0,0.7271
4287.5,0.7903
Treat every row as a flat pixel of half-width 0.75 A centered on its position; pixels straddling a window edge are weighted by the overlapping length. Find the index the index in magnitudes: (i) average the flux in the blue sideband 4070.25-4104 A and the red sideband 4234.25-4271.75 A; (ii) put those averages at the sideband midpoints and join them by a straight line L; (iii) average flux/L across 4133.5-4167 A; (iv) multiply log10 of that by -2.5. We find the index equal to 0.039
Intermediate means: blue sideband 0.757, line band 0.763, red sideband 0.846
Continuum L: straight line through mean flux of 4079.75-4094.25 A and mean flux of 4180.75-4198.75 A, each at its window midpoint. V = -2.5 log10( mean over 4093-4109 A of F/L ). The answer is 0.19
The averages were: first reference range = 0.829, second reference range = 0.78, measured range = 0.688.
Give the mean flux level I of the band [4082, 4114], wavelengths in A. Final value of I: 0.758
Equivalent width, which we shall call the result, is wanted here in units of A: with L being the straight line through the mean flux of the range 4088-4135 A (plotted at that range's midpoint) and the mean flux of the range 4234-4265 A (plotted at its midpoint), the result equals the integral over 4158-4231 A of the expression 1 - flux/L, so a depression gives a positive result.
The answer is 1.9 A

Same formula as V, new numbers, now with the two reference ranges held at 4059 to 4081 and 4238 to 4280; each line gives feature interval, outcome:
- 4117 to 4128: 0.034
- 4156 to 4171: 0.038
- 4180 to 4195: -0.003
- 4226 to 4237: -0.066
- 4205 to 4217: -0.052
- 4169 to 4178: 0.028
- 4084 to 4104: 0.056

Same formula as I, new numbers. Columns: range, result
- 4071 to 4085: 0.787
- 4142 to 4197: 0.772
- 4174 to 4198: 0.789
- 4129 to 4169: 0.767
